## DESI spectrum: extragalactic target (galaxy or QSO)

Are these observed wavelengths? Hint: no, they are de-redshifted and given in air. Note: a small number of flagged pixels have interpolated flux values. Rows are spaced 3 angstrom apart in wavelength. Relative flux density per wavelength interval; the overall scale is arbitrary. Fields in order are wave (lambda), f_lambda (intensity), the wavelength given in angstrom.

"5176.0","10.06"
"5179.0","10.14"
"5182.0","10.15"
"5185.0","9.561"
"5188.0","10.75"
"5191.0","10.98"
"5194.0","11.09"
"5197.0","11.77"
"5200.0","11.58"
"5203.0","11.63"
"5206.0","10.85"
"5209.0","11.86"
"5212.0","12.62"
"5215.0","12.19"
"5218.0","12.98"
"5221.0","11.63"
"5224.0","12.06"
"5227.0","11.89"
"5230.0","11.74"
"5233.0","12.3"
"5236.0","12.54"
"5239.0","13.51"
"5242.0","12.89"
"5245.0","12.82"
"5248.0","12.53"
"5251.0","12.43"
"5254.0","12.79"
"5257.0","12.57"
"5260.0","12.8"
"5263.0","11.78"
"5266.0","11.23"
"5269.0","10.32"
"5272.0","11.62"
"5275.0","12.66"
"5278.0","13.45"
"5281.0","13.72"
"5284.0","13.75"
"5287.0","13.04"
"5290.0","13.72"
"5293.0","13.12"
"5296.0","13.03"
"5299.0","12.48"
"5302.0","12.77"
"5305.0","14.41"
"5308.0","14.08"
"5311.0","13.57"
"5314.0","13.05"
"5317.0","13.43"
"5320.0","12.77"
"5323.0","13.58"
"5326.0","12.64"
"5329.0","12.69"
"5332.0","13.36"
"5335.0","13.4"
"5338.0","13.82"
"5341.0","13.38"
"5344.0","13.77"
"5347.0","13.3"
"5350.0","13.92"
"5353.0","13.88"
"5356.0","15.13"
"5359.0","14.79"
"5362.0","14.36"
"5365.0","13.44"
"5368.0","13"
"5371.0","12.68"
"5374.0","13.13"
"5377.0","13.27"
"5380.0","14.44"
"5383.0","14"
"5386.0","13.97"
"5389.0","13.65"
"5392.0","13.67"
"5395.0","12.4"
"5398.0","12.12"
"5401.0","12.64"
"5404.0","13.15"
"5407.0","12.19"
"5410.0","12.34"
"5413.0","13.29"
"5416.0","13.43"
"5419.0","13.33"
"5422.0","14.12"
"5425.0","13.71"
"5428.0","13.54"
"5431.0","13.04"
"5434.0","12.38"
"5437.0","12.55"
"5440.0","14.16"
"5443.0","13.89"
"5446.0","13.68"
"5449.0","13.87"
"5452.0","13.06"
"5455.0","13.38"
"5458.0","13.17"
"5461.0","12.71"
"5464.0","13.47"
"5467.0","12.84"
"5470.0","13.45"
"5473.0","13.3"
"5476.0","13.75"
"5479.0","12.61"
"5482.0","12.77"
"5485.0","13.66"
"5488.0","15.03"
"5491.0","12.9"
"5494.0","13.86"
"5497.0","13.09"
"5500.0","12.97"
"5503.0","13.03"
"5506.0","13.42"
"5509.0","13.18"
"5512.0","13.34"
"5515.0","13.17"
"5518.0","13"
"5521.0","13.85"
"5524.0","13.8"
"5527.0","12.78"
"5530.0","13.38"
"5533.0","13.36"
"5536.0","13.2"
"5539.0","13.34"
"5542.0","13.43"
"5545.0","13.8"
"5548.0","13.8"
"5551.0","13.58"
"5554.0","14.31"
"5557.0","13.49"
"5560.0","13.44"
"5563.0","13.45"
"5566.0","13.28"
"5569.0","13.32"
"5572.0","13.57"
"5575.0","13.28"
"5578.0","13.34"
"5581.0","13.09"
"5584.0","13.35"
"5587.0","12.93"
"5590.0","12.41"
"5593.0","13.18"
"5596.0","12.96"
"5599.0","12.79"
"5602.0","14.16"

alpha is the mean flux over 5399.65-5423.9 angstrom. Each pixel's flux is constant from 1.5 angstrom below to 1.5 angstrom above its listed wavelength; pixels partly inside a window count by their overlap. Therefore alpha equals 13.1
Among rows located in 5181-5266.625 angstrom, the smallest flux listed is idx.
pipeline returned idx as 9.561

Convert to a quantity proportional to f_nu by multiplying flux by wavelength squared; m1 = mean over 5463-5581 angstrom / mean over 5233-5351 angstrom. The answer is 1.12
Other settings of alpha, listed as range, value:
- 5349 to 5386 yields 13.8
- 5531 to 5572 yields 13.5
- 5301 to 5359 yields 13.6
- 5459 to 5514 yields 13.3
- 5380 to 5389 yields 14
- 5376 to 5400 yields 13.4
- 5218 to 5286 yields 12.4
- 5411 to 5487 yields 13.3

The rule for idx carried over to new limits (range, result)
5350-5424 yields 12.12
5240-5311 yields 10.32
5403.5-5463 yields 12.19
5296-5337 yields 12.48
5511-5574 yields 12.78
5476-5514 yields 12.61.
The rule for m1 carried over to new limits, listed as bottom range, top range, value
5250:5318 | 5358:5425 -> 1.08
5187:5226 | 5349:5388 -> 1.26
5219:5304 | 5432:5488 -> 1.14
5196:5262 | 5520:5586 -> 1.24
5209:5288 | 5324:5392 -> 1.14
